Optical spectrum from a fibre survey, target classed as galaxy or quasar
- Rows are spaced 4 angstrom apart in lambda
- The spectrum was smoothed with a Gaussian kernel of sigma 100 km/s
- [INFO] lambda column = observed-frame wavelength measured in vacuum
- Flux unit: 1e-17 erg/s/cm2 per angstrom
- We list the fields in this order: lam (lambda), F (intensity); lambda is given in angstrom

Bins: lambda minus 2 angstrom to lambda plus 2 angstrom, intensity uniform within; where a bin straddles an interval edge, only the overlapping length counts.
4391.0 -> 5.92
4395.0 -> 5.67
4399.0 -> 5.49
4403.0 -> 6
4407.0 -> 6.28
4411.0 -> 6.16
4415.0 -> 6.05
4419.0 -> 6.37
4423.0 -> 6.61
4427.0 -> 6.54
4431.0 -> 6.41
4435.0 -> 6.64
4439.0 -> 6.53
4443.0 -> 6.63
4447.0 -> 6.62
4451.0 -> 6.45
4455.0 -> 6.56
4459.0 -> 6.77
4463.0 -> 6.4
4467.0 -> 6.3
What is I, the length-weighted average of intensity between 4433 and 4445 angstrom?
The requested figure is 6.6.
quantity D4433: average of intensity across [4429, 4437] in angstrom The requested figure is 6.53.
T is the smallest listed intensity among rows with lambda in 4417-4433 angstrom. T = 6.37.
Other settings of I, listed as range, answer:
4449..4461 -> 6.59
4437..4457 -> 6.56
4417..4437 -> 6.51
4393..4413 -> 5.92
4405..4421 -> 6.21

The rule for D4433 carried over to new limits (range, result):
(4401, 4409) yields 6.14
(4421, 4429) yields 6.58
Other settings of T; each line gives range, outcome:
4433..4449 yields 6.53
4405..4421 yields 6.05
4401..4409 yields 6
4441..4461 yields 6.45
